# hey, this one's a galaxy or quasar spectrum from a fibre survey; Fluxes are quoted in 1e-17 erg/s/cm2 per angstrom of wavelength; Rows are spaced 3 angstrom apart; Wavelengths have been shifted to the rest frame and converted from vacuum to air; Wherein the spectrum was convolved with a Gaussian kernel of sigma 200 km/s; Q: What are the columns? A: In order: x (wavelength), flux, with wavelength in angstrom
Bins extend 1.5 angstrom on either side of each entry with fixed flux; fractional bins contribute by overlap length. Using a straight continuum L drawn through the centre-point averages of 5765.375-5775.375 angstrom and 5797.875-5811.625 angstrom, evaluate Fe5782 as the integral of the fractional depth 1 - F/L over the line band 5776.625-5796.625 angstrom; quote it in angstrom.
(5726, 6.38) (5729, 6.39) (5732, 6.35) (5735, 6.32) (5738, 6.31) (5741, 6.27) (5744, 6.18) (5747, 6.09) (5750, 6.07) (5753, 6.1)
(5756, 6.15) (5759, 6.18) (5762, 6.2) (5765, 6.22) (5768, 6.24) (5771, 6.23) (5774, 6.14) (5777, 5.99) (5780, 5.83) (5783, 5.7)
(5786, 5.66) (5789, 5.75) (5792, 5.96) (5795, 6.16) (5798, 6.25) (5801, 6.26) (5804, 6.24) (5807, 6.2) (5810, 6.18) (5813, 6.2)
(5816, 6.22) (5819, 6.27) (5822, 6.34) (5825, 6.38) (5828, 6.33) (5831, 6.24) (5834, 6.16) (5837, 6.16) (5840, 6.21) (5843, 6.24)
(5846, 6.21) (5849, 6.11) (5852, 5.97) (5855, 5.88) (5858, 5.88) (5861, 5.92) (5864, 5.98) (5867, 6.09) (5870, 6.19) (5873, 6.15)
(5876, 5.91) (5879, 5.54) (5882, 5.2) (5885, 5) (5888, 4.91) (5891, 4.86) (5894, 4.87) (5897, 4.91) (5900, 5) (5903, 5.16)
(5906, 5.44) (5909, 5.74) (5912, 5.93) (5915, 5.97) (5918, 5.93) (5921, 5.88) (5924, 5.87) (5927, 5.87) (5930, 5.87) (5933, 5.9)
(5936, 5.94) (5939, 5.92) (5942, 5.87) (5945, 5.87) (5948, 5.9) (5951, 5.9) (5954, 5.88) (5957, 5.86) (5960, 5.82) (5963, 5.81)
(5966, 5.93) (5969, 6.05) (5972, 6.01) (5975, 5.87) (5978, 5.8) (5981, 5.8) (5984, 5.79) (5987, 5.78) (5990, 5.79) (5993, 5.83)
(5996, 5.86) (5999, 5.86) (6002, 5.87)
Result 1.1 angstrom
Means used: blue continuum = 6.21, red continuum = 6.22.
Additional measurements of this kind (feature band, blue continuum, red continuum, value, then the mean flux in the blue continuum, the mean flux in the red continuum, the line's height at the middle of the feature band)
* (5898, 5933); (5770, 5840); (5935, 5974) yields 1.6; 6.12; 5.9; 5.96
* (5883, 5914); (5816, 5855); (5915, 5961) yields 4.2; 6.21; 5.89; 6.01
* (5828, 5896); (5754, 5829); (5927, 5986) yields 2.5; 6.13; 5.88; 6.02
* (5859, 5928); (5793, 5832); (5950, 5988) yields 5.4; 6.25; 5.87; 6.05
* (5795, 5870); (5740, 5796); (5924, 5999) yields -2.1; 6.06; 5.87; 5.99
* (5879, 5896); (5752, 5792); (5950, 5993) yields 2.6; 6.03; 5.86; 5.93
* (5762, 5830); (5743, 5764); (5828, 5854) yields 0.3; 6.14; 6.17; 6.15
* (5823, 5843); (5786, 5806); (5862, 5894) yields -1.4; 6.07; 5.55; 5.84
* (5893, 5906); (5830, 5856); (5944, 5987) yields 2.1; 6.13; 5.87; 6.01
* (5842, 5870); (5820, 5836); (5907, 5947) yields 0.6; 6.29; 5.88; 6.17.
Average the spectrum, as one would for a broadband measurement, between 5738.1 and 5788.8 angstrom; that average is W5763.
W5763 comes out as 6.08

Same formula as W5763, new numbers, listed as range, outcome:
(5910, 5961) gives 5.89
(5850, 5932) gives 5.63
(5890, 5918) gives 5.36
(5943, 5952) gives 5.89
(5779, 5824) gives 6.09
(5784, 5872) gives 6.12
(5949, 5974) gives 5.91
